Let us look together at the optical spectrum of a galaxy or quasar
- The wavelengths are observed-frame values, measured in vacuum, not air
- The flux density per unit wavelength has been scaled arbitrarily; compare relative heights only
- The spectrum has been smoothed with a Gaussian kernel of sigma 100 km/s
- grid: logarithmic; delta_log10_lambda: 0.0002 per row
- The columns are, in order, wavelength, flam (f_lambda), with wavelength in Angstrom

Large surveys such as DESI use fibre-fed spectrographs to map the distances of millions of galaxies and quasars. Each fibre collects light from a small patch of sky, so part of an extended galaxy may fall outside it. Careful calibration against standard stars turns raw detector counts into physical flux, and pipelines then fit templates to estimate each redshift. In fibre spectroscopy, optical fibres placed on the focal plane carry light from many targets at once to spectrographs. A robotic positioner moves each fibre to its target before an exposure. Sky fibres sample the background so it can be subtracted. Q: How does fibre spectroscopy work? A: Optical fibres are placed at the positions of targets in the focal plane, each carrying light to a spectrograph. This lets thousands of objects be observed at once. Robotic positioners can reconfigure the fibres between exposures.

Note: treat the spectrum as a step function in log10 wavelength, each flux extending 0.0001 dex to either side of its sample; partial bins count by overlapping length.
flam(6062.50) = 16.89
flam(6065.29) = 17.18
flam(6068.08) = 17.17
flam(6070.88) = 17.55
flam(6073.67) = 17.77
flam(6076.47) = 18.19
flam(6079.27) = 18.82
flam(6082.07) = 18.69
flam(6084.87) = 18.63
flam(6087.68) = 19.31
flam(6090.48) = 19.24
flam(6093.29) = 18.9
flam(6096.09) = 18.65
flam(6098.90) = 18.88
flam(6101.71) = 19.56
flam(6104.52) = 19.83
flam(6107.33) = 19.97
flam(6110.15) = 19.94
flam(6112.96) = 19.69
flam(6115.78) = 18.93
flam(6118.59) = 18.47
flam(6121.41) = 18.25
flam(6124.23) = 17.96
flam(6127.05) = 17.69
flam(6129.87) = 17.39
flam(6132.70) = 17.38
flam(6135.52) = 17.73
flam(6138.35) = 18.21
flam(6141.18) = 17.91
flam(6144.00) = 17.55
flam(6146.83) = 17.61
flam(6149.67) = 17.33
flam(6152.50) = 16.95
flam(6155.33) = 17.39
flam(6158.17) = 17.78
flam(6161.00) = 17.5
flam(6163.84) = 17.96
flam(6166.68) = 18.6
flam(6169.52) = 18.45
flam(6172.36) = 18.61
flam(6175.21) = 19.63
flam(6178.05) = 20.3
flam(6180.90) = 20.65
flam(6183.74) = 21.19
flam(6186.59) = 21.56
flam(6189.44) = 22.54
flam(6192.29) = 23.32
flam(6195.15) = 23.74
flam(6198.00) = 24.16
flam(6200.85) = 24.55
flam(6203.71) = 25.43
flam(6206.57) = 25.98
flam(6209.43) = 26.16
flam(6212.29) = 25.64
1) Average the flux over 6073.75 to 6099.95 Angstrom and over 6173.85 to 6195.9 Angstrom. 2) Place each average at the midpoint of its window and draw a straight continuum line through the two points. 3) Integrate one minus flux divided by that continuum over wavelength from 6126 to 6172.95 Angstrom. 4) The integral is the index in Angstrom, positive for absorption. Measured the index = 6.4 Angstrom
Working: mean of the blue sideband 18.8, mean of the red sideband 21.6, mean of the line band 17.8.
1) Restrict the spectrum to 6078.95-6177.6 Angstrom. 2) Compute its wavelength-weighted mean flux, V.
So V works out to 18.5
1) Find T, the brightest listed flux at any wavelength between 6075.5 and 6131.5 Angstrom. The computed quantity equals 19.97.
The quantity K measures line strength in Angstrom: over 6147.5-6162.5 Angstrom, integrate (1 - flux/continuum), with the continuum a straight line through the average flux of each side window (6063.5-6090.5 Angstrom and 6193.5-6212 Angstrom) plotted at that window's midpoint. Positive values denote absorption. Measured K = 3.4 Angstrom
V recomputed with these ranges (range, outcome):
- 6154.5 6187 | 19.1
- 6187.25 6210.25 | 24.3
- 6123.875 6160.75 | 17.6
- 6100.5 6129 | 19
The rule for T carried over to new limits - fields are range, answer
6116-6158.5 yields 18.47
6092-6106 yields 19.83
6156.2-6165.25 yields 17.96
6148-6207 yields 25.98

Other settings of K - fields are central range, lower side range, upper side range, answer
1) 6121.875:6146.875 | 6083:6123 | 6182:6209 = 3.55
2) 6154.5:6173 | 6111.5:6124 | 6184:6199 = 2.86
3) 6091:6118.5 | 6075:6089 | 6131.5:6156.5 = -1.56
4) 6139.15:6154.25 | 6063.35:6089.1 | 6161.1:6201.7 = 1.89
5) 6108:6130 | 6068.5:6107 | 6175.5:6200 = 1.28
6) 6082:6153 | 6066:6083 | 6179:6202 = 4.14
